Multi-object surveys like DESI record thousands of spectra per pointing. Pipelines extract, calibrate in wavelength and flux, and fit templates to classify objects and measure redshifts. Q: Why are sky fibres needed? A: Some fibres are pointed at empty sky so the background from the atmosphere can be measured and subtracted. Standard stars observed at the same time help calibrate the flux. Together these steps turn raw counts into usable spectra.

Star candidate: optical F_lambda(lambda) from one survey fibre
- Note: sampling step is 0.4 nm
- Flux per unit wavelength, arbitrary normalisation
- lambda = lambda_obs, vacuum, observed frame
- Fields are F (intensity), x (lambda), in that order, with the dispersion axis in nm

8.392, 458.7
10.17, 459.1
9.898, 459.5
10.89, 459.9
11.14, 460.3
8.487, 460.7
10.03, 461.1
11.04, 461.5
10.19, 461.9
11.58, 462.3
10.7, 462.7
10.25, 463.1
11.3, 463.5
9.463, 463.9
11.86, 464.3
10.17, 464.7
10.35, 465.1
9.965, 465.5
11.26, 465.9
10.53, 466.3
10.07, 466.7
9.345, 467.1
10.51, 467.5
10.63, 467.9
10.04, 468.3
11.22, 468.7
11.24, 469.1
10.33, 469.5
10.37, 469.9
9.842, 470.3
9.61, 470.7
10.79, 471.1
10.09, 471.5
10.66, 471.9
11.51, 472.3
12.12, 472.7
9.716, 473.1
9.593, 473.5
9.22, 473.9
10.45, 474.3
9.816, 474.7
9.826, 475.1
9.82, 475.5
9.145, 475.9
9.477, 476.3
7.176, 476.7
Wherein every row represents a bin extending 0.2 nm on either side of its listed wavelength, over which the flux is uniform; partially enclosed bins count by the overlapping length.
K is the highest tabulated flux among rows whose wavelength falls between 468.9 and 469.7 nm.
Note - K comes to 11.24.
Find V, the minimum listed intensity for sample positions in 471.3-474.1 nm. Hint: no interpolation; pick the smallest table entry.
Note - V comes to 9.22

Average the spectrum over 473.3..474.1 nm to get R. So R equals 9.41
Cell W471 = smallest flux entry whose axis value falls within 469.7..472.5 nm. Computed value 9.61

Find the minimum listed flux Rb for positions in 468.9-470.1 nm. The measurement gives 10.33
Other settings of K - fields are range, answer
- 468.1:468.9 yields 11.22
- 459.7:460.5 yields 11.14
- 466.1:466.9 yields 10.53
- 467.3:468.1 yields 10.63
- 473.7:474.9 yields 10.45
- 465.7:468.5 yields 11.26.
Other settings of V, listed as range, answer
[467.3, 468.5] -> 10.04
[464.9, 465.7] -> 9.965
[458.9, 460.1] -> 9.898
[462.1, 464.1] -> 9.463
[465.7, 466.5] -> 10.53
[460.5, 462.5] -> 8.487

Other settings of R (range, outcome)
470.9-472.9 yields 11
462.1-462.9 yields 11.1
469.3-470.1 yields 10.3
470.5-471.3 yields 10.2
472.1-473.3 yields 11.1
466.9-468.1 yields 10.2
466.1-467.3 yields 9.98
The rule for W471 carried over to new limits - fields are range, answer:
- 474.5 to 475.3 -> 9.816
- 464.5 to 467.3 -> 9.345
